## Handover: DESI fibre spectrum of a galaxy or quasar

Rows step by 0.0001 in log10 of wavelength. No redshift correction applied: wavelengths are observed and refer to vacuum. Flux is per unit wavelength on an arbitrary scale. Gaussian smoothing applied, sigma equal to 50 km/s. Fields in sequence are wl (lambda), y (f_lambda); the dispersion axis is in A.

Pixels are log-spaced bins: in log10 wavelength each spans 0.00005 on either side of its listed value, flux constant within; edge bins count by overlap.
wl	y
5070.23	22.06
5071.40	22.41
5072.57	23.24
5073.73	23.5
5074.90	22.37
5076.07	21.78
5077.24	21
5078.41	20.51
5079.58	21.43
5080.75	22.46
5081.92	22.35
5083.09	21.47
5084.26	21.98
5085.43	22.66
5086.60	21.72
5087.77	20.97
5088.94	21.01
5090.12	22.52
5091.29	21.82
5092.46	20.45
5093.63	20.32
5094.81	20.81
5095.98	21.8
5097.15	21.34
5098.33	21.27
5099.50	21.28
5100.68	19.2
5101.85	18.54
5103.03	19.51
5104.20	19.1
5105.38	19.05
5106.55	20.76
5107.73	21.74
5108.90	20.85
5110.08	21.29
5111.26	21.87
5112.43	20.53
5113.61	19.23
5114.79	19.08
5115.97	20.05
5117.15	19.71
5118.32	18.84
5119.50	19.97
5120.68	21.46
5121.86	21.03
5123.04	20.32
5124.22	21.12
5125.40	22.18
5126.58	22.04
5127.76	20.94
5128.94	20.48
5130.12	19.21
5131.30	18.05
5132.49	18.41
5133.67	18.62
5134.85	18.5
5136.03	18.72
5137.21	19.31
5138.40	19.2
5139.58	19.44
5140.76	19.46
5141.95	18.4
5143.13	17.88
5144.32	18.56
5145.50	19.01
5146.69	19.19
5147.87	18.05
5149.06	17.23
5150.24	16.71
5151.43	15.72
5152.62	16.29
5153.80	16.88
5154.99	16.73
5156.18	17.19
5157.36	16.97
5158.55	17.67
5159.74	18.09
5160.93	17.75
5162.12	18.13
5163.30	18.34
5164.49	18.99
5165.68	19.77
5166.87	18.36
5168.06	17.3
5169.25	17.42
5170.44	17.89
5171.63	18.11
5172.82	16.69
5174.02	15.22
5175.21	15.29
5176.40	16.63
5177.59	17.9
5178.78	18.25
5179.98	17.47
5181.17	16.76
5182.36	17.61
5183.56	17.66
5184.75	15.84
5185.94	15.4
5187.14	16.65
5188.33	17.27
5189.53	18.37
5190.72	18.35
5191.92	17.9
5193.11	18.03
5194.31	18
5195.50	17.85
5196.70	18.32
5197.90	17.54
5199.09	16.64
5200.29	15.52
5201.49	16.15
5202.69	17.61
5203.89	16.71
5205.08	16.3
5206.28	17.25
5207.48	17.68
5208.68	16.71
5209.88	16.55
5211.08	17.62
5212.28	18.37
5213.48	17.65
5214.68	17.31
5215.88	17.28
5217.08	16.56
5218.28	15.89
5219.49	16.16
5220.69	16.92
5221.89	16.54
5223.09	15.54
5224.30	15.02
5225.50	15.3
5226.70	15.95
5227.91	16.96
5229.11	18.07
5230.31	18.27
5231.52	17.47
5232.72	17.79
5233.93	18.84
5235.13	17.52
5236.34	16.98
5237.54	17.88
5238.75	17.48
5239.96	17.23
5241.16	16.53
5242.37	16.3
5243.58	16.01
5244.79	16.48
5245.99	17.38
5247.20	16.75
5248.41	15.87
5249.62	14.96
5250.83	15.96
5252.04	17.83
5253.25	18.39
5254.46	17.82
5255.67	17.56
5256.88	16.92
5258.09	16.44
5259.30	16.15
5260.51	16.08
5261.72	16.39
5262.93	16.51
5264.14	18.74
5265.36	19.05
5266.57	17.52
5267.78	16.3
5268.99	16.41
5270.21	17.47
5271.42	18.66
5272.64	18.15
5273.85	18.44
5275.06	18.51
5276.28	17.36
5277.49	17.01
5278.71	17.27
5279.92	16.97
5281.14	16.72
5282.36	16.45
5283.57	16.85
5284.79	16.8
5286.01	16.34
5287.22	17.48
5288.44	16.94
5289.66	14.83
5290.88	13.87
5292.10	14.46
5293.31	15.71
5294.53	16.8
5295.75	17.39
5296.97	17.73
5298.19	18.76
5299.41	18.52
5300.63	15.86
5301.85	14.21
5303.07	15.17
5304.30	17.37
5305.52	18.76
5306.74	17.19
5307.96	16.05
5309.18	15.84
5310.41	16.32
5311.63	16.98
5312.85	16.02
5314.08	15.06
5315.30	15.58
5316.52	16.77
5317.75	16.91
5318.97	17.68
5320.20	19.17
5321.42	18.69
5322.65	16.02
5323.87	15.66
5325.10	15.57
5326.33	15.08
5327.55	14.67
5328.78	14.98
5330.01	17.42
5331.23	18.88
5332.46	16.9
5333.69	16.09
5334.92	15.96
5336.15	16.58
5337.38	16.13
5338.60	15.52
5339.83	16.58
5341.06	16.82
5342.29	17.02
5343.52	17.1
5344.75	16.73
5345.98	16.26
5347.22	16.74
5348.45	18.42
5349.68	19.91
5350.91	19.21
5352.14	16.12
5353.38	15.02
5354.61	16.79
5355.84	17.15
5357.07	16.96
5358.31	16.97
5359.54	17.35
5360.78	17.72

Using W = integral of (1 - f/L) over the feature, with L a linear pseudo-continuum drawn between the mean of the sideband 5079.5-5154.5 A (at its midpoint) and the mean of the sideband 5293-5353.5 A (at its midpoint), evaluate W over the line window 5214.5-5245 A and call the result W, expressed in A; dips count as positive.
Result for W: 2.3 A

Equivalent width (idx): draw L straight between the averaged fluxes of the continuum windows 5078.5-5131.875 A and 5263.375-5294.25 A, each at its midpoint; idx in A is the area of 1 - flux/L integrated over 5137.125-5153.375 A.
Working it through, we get 1.4 A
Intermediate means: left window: 20.8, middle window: 18.1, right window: 17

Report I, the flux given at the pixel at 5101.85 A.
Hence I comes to 18.54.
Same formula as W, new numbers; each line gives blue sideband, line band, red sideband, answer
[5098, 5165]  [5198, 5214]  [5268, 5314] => 0.94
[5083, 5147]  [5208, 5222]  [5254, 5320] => 0.98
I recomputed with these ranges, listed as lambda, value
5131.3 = 18.05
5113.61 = 19.23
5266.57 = 17.52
